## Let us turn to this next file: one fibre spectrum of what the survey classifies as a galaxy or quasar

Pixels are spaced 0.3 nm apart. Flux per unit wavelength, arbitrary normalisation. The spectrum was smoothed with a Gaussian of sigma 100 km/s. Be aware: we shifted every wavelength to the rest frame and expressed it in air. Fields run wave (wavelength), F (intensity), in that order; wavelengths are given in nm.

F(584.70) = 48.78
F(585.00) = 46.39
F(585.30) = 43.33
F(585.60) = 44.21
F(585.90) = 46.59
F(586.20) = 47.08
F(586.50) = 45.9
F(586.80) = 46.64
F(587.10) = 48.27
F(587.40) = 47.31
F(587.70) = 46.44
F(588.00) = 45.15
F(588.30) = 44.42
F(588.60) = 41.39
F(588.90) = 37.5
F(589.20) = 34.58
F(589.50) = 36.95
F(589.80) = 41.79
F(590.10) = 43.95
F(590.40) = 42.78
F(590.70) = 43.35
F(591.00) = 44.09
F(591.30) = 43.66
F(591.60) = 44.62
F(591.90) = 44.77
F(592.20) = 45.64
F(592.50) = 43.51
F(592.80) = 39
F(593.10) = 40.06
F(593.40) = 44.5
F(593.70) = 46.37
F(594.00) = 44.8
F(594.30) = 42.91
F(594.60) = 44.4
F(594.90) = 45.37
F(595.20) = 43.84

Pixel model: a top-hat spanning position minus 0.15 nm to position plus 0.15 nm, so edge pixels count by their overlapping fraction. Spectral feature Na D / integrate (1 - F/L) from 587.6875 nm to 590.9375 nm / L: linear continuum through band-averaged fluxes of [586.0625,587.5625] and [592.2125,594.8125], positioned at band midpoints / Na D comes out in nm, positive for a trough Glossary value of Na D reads 0.295 nm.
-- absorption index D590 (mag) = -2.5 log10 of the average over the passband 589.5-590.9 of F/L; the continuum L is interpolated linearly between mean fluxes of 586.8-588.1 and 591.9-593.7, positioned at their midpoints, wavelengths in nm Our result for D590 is 0.06 mag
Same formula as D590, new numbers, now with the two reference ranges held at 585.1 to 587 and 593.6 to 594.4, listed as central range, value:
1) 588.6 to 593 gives 0.08 mag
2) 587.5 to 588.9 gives 0.04 mag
